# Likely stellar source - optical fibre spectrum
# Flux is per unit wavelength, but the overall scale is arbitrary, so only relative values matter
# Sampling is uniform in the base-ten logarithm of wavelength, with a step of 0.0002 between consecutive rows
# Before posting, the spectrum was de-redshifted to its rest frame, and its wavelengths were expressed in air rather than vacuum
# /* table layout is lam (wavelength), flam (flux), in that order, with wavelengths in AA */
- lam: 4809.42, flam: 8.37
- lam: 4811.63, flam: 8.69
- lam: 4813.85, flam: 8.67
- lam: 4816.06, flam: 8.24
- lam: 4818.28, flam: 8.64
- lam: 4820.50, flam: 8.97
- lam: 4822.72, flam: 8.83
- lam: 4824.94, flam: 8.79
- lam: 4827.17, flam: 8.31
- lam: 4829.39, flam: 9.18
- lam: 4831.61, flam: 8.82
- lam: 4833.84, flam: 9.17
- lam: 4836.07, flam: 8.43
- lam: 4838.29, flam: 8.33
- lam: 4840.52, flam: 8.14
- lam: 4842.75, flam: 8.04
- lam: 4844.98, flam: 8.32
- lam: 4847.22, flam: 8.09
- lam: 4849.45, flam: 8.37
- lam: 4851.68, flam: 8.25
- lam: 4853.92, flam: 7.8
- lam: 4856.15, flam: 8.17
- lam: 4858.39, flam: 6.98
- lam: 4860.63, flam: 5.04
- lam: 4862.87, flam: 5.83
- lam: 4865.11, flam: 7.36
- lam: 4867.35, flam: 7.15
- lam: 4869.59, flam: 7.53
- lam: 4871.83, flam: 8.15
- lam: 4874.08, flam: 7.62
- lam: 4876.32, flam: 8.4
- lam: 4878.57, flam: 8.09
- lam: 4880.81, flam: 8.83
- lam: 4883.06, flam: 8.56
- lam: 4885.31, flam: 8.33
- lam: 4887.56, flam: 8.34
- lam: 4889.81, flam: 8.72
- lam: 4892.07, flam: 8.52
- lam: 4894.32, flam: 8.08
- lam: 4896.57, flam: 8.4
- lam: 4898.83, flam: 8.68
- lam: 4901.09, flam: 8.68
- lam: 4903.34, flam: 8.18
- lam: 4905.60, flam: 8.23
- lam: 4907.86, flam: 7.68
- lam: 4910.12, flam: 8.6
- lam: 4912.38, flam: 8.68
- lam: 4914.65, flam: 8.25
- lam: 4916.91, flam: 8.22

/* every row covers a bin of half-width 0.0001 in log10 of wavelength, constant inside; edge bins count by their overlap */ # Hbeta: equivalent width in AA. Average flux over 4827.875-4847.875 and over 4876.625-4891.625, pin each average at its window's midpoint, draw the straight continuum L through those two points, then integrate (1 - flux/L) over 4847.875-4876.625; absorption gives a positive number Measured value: 3.6 AA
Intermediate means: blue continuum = 8.51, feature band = 7.42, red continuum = 8.47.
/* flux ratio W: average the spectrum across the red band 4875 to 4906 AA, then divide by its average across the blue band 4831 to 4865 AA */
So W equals 1.1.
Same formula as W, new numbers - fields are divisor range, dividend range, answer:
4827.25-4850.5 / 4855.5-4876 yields 0.84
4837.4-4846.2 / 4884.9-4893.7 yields 1.03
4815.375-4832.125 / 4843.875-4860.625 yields 0.89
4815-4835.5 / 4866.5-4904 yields 0.94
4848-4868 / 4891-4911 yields 1.15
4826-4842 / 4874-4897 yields 0.97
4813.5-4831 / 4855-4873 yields 0.81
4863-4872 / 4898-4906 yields 1.16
